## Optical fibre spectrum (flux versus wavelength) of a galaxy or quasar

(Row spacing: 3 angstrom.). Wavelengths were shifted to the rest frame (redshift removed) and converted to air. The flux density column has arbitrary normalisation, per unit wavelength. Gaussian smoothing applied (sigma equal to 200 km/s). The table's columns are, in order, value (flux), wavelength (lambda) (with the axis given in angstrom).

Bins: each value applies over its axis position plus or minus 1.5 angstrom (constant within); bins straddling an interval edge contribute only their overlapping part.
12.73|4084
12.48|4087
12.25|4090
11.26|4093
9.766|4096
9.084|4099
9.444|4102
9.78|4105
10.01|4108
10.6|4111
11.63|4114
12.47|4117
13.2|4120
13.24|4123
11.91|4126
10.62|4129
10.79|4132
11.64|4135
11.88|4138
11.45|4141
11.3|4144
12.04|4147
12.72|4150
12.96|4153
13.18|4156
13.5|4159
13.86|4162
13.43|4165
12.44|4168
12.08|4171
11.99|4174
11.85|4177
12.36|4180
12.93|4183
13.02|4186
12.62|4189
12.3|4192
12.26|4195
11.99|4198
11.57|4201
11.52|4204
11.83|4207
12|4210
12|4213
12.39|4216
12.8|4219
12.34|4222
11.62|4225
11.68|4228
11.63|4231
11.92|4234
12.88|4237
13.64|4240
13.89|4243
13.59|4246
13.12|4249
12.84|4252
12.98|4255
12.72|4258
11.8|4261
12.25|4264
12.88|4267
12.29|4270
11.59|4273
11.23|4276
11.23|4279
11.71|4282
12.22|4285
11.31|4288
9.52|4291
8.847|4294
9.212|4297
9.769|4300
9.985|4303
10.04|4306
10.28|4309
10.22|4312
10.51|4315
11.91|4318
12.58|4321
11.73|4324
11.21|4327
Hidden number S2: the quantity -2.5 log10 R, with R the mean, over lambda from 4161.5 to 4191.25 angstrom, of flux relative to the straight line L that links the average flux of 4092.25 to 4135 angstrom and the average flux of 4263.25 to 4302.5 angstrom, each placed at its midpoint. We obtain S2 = -0.15 mag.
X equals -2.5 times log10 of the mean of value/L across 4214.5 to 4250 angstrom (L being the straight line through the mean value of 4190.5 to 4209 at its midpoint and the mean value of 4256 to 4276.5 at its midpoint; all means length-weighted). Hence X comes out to -0.051 mag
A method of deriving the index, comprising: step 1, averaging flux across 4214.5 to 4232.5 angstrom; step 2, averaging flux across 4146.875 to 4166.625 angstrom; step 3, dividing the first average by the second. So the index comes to 0.92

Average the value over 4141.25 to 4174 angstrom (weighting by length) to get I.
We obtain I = 12.7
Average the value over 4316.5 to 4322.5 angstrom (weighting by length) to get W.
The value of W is 12.2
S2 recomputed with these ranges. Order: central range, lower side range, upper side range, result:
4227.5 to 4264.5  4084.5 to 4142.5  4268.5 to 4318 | -0.18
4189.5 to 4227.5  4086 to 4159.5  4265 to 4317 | -0.08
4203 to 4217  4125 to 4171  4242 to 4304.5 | 0.00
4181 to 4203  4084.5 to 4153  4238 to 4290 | -0.04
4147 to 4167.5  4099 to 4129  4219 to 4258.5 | -0.12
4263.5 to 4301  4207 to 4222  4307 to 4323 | 0.04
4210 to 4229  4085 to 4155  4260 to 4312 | -0.09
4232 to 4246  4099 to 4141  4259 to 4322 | -0.18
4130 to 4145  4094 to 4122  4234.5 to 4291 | -0.03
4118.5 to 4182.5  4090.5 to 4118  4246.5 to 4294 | -0.13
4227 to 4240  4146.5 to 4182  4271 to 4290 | -0.02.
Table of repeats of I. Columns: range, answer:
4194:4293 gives 12.1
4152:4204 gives 12.6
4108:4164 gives 12.1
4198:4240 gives 12.1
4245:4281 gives 12.4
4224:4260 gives 12.7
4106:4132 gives 11.6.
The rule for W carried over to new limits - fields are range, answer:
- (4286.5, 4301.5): 9.73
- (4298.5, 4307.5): 9.93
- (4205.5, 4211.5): 11.9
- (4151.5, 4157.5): 13.1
